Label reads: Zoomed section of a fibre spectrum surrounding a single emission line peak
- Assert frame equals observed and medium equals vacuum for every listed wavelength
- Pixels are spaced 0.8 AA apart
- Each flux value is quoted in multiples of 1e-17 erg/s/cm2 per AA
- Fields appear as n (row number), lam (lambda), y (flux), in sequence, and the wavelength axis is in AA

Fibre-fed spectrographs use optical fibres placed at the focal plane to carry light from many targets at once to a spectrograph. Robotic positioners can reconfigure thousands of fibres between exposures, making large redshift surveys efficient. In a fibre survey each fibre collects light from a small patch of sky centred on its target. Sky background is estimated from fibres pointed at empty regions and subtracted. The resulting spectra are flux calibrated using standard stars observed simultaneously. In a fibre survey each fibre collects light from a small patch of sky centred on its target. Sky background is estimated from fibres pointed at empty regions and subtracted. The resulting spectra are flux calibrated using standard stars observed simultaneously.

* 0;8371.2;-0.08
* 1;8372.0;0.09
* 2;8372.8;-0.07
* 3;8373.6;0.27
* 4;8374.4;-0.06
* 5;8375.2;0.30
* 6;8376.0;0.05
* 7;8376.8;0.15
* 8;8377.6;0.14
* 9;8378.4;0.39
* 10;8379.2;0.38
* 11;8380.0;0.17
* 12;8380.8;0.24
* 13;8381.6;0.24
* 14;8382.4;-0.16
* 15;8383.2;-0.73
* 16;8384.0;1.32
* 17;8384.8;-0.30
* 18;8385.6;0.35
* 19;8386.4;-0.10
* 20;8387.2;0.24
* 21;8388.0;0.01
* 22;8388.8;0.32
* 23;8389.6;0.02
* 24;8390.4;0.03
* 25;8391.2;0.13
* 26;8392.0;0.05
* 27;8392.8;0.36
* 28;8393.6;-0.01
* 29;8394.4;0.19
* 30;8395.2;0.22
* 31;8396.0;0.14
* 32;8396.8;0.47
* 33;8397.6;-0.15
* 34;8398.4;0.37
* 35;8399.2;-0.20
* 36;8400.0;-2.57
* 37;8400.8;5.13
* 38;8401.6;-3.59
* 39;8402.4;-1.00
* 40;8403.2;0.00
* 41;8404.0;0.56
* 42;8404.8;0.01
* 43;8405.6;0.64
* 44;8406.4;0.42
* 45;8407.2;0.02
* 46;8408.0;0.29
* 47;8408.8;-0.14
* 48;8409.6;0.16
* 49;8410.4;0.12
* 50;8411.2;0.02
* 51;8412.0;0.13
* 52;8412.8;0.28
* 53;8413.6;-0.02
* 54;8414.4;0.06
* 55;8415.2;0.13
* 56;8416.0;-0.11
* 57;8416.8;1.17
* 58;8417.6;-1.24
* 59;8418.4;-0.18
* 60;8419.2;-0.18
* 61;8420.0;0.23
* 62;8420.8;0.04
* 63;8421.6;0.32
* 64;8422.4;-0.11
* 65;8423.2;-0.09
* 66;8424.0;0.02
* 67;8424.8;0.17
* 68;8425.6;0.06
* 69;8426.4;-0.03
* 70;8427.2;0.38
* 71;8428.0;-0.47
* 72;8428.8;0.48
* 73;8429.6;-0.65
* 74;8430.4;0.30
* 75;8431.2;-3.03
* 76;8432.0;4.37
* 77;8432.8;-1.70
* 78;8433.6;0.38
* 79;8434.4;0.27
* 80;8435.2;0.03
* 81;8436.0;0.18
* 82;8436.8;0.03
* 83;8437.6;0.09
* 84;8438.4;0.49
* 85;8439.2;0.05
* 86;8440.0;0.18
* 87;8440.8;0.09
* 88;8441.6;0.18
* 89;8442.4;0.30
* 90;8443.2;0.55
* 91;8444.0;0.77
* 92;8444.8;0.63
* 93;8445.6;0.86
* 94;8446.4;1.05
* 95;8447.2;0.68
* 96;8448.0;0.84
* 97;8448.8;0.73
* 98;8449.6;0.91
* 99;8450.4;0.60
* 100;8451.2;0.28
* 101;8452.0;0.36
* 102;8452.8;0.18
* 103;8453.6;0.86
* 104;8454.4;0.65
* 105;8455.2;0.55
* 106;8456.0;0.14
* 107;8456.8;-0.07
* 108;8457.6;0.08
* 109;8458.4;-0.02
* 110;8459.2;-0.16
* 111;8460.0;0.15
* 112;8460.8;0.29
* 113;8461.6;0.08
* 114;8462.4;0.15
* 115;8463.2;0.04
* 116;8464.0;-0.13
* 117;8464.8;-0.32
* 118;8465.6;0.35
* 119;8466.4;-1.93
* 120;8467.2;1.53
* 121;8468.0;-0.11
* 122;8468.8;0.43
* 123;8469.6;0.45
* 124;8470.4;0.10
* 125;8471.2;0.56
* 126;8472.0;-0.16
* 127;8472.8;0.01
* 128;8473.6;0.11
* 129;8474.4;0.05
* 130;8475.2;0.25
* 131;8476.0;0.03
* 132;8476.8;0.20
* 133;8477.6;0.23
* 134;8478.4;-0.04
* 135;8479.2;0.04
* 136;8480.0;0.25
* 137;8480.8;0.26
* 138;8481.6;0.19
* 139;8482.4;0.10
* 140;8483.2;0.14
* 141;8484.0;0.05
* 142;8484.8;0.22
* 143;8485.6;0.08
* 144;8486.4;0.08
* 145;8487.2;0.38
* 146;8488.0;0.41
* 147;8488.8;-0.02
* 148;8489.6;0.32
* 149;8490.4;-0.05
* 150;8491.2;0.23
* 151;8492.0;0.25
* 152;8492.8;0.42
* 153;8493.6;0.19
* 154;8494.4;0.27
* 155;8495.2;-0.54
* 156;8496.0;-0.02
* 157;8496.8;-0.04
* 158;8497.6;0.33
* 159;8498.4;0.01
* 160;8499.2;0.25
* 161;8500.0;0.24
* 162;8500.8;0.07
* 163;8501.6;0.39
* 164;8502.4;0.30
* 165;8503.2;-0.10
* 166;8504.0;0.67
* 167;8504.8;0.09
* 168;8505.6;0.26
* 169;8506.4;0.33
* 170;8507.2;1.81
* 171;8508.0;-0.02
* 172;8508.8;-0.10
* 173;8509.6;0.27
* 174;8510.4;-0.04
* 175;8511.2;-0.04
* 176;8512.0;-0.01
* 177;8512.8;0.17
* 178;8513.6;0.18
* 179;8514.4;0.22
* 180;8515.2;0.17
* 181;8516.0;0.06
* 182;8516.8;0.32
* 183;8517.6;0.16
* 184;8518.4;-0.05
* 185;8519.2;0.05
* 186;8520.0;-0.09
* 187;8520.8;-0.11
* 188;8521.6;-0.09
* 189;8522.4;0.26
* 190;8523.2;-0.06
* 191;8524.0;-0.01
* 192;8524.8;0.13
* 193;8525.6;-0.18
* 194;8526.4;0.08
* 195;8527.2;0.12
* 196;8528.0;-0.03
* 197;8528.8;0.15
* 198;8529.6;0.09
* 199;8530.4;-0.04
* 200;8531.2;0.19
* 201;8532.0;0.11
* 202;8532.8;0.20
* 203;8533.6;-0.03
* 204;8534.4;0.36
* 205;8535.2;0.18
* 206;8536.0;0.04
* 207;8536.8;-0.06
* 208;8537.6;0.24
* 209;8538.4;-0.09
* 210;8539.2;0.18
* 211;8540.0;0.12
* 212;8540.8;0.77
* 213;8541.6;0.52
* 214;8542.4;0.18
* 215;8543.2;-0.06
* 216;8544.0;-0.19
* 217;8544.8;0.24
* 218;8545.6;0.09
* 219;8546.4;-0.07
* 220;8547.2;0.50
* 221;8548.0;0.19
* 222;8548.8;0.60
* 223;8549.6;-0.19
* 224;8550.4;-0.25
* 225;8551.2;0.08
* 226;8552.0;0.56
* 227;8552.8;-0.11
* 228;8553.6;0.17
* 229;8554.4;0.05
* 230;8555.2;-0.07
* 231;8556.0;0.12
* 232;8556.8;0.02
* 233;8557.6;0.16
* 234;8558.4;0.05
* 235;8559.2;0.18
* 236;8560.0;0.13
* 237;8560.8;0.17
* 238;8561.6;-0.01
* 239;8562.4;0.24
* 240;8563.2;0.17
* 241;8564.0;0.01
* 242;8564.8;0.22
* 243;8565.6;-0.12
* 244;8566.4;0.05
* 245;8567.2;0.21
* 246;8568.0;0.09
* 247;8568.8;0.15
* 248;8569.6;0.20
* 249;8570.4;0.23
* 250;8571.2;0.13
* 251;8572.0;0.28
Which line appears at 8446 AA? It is Hgamma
